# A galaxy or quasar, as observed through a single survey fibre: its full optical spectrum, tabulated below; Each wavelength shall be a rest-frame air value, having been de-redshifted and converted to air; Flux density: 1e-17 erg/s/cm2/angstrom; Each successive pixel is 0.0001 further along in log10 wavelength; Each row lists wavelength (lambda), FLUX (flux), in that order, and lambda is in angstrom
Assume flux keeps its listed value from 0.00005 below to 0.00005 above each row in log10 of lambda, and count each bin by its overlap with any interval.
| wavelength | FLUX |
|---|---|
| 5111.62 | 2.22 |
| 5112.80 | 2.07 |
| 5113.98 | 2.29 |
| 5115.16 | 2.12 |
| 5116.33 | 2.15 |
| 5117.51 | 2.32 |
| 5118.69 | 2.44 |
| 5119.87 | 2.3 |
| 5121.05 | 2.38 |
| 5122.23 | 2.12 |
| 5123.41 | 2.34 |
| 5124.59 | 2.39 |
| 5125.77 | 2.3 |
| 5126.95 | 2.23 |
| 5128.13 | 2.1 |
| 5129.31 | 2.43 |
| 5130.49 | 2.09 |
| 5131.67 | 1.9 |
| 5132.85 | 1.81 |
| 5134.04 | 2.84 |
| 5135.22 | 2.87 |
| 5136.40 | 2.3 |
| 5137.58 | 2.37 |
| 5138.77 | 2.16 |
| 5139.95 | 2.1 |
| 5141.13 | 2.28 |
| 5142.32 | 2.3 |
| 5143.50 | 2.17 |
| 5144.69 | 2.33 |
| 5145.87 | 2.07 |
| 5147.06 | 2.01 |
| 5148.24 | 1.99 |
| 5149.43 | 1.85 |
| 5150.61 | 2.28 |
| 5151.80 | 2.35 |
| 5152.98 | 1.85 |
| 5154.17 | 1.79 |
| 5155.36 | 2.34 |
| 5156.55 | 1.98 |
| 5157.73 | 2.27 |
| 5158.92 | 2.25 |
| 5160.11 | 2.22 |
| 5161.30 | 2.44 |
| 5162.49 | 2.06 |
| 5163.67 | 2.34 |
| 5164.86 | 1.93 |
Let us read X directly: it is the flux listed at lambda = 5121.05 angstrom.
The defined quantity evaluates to 2.38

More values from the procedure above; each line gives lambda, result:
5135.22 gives 2.87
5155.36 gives 2.34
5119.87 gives 2.3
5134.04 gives 2.84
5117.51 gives 2.32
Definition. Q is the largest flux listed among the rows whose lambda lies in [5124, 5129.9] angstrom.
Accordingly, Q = 2.43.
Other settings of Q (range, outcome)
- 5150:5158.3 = 2.35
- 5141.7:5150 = 2.33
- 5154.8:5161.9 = 2.44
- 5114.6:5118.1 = 2.32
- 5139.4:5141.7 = 2.28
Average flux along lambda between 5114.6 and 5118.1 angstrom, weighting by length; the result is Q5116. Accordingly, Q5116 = 2.2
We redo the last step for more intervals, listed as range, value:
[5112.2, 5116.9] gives 2.16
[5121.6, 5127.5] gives 2.28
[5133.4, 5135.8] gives 2.83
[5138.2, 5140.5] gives 2.13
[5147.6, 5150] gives 1.92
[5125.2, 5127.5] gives 2.27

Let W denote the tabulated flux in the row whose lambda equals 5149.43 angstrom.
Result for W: 1.85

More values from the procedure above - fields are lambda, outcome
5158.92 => 2.25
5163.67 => 2.34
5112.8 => 2.07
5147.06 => 2.01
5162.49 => 2.06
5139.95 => 2.1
